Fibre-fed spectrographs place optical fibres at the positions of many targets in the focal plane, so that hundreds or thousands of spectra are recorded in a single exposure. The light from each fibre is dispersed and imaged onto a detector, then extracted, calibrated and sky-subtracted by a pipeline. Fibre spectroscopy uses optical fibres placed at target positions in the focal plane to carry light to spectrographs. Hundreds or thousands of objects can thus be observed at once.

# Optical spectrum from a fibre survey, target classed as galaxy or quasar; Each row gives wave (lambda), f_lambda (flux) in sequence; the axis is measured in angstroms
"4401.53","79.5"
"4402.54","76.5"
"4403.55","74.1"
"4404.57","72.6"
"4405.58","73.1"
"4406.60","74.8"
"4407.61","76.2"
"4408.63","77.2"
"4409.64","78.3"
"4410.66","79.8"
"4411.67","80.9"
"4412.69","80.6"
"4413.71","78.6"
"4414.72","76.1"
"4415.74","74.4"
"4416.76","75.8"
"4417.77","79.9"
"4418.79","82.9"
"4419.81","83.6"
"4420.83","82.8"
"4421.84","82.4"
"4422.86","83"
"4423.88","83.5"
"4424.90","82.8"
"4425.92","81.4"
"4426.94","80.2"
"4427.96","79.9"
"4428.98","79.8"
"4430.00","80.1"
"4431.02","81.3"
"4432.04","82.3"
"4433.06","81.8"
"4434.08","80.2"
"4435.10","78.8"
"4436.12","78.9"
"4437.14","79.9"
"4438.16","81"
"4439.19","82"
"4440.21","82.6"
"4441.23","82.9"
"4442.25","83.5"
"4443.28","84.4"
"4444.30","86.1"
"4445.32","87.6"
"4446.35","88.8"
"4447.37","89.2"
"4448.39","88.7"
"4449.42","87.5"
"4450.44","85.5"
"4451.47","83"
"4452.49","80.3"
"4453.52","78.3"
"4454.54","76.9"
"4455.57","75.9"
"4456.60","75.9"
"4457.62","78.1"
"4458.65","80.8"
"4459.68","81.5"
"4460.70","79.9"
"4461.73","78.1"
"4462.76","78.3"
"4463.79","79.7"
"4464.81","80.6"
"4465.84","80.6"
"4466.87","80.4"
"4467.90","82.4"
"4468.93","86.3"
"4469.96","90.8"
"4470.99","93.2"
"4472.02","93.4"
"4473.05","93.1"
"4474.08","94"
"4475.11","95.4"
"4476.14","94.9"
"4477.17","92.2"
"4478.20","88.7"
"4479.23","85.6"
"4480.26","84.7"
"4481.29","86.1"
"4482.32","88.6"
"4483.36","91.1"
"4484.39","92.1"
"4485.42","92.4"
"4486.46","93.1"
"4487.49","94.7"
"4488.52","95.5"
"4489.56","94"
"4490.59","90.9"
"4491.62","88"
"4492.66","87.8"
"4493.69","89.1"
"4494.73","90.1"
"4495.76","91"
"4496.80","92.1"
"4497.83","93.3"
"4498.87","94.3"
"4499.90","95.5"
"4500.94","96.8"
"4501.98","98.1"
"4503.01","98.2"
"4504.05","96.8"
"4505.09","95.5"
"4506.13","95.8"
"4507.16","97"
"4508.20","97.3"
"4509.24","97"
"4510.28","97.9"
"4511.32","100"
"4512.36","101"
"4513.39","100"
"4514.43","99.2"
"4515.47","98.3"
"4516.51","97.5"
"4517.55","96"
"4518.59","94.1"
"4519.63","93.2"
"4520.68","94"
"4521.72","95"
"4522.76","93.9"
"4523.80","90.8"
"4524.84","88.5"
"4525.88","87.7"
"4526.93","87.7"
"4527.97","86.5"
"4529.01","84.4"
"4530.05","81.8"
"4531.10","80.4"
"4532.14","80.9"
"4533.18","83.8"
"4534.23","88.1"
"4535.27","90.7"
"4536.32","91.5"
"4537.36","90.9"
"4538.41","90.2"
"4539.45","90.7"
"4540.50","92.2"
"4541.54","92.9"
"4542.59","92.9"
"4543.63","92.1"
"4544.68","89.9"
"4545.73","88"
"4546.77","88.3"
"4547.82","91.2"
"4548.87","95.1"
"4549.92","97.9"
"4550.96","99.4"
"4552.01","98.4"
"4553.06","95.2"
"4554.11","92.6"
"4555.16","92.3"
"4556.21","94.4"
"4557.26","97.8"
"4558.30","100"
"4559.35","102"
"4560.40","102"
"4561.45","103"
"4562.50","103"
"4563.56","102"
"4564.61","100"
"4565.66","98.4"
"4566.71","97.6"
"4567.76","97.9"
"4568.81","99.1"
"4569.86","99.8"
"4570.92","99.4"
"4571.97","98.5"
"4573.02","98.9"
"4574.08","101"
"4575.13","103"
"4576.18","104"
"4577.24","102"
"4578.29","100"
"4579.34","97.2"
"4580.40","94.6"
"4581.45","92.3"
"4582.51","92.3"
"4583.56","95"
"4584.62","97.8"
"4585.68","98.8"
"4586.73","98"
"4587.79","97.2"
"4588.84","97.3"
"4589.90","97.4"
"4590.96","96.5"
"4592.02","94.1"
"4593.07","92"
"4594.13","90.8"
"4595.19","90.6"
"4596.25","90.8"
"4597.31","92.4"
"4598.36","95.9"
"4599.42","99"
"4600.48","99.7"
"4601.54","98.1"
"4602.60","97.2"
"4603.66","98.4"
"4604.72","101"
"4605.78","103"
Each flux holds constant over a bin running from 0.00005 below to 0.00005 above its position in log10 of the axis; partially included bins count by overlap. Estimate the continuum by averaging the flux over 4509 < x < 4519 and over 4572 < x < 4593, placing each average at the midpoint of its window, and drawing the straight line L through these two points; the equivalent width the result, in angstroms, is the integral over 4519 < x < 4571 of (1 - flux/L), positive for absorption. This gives 2.5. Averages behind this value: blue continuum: 98.2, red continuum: 97.7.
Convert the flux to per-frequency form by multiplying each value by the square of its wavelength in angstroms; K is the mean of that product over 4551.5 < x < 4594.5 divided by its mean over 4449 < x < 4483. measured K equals 1.21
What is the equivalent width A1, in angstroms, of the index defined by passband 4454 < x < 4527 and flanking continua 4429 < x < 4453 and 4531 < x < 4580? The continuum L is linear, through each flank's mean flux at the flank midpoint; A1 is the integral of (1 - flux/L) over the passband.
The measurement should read -1.6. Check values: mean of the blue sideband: 83.3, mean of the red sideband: 95.6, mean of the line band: 90.6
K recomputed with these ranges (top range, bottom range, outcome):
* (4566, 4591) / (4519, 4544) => 1.12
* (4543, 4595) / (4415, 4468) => 1.26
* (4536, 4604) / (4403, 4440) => 1.29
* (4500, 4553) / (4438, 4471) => 1.16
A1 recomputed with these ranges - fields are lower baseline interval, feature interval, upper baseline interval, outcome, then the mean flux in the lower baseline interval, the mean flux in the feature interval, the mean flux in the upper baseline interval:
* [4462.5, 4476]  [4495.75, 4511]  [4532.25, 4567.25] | -1.0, 87.2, 96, 94.5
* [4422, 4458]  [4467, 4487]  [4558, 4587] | -0.8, 82.1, 90.2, 99.2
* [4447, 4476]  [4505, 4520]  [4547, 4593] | -1.1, 84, 97.5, 97.9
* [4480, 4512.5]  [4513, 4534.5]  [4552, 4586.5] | 1.1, 93.6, 90.5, 98.5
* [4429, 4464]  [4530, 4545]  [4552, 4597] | 0.7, 81.7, 88.8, 97.5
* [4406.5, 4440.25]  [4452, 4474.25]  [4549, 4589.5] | 0.7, 80.1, 82.5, 98.4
